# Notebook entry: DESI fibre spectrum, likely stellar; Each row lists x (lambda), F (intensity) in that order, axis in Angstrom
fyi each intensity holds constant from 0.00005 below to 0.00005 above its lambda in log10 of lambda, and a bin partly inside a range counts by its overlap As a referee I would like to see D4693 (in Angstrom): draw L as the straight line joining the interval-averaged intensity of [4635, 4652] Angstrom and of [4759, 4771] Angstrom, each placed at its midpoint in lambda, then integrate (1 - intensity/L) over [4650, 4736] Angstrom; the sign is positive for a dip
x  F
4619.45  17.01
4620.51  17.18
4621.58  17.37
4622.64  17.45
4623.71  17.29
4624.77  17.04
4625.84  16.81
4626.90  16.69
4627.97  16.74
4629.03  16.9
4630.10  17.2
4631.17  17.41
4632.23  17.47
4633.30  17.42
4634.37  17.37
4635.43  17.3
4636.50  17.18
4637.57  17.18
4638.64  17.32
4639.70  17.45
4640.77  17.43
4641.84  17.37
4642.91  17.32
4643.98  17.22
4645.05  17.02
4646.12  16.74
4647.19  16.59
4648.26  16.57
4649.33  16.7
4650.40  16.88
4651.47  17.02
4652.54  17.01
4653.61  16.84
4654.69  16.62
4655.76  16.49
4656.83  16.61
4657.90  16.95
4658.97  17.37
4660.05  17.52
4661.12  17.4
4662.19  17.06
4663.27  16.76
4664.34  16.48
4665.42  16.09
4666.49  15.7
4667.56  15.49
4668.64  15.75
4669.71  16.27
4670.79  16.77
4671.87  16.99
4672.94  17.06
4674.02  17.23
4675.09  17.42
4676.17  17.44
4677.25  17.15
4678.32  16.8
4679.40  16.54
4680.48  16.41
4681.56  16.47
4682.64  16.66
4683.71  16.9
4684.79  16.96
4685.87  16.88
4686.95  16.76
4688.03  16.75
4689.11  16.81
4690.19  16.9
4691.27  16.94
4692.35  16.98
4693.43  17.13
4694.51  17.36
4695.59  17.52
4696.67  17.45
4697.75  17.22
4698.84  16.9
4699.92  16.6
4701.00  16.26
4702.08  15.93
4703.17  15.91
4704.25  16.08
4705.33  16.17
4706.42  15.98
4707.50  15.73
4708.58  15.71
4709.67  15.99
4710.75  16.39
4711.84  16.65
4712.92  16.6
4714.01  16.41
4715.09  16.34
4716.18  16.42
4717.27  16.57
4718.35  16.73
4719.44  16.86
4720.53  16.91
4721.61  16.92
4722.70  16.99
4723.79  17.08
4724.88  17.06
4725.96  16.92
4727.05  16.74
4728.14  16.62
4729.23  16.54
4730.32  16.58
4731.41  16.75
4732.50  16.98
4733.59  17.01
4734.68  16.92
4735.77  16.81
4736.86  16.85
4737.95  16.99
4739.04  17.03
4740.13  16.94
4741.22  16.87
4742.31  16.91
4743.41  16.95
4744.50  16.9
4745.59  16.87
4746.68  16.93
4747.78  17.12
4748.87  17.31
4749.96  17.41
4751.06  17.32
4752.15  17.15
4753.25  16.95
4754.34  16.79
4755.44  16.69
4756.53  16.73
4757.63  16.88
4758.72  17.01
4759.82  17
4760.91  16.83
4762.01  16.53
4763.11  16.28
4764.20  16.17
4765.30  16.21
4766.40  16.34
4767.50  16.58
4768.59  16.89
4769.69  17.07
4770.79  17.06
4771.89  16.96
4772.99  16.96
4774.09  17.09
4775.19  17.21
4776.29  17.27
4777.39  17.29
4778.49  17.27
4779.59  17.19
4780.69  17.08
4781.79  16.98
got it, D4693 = 0.9 Angstrom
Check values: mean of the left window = 17.1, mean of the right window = 16.6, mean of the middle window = 16.7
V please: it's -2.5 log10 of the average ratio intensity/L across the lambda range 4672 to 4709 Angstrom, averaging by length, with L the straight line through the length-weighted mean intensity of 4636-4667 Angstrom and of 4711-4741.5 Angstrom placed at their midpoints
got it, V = 0.01 mag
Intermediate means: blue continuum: 16.9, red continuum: 16.8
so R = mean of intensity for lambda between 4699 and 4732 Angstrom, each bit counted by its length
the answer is 16.5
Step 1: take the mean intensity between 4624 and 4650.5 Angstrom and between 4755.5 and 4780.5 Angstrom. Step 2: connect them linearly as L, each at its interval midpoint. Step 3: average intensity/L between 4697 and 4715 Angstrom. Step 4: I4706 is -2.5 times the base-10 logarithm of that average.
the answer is 0.04 mag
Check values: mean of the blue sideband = 17.1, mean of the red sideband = 16.9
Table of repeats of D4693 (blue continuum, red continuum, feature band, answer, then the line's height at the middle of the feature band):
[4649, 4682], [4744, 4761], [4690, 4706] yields 0.09 Angstrom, 16.8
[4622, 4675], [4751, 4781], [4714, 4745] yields 0.14 Angstrom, 16.9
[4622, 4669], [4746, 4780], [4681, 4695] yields 0.04 Angstrom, 16.9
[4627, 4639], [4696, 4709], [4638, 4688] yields -0.02 Angstrom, 16.8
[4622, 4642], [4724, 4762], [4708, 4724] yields 0.41 Angstrom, 17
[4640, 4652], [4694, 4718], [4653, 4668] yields 0.16 Angstrom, 16.9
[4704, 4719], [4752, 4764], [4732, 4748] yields -0.34 Angstrom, 16.6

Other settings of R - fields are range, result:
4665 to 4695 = 16.7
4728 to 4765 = 16.9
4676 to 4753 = 16.8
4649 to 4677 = 16.8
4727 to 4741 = 16.8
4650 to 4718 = 16.7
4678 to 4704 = 16.8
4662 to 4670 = 16.2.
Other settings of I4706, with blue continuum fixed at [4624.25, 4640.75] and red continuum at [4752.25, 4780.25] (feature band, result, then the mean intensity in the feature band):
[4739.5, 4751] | -0.008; 17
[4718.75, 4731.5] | 0.008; 16.8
